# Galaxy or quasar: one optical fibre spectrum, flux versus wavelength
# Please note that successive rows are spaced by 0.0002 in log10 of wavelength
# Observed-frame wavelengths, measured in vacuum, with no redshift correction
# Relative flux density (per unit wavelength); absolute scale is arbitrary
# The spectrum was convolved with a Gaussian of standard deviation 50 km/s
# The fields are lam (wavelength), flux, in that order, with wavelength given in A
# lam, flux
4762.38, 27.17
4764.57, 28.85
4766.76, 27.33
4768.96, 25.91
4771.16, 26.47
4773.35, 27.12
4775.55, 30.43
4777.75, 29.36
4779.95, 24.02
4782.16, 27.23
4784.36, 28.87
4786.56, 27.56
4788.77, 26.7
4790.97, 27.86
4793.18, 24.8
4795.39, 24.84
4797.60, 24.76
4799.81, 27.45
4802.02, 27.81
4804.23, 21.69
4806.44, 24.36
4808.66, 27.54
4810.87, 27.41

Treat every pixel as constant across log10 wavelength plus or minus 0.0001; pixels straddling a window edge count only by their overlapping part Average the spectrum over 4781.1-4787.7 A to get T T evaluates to 27.9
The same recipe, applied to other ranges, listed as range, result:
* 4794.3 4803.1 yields 26.2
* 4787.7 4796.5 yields 26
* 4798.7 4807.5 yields 25.3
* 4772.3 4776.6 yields 28.8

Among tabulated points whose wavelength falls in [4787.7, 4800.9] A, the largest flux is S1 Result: 27.86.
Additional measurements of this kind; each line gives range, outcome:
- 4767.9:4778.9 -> 30.43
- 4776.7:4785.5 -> 29.36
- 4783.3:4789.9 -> 28.87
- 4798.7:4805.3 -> 27.81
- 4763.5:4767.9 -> 28.85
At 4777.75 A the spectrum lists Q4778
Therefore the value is 29.36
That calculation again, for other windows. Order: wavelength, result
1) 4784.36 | 28.87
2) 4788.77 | 26.7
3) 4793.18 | 24.8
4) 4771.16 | 26.47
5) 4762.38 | 27.17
